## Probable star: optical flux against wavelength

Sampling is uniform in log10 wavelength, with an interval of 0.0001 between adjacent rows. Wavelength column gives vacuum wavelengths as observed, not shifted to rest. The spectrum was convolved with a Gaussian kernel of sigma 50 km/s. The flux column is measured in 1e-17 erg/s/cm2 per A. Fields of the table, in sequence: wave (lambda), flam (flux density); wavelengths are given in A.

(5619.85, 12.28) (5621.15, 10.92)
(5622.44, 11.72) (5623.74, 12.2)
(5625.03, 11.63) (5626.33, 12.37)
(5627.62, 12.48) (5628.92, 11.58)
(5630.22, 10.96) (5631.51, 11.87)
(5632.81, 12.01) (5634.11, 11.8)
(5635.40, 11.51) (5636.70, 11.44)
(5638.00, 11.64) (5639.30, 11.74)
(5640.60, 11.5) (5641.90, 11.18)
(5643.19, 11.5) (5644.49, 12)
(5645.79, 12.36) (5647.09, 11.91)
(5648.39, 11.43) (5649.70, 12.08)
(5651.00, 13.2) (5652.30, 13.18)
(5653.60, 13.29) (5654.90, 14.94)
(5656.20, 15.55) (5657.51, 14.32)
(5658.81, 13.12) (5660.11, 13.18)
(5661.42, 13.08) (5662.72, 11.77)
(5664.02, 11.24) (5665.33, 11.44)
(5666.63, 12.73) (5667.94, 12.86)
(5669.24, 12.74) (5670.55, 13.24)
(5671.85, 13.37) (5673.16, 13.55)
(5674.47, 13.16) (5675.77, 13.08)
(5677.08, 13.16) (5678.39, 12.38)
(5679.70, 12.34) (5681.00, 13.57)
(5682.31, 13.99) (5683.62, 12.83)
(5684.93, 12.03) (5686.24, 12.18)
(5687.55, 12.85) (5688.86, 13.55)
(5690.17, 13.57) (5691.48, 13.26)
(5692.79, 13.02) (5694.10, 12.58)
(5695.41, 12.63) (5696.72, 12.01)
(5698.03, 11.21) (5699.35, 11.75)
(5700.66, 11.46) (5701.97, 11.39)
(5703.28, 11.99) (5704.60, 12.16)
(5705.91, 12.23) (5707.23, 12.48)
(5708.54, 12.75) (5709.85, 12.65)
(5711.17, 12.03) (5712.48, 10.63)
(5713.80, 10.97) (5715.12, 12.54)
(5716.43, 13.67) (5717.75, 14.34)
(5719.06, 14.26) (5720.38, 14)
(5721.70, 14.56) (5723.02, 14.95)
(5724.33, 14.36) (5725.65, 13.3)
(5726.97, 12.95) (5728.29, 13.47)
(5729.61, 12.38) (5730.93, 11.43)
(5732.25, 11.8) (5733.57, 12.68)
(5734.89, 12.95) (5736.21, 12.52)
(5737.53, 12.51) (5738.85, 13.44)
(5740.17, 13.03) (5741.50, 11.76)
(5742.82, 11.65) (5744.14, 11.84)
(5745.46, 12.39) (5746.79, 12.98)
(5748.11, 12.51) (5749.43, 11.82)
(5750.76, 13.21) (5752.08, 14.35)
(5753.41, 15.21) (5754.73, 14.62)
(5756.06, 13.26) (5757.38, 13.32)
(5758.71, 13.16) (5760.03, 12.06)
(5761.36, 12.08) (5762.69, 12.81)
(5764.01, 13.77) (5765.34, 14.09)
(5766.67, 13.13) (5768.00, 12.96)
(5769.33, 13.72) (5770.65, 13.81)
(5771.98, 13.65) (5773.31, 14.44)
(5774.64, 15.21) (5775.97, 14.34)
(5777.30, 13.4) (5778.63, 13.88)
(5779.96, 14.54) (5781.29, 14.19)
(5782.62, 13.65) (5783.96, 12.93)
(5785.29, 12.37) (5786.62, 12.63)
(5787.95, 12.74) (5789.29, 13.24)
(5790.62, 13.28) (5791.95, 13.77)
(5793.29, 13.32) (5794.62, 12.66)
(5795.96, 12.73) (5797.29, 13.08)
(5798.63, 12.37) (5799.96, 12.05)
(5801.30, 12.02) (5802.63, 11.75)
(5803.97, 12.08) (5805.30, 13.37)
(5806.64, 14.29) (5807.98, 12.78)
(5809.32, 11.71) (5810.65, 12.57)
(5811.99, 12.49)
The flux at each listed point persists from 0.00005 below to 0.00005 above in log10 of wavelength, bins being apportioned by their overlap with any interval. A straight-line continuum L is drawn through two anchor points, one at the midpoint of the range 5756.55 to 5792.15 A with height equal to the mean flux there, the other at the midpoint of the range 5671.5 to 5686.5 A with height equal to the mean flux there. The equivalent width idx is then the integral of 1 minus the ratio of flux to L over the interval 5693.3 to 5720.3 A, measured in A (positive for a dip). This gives 1.6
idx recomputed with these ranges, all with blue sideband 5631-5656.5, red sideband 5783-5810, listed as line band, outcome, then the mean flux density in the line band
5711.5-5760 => -1.7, 13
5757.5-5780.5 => -1.6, 13.6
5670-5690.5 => -1.1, 13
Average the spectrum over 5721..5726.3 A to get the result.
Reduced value 14.3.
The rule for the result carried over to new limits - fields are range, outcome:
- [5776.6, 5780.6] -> 13.9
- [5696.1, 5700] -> 11.6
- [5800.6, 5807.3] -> 12.7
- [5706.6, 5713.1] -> 12.1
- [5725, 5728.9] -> 13.2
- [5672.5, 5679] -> 13.1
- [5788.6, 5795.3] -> 13.2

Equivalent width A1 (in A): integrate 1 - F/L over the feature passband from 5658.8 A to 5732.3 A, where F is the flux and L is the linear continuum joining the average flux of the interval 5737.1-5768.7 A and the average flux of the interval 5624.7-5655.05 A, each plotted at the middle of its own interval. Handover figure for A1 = -1.4 A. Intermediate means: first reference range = 12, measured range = 12.7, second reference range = 13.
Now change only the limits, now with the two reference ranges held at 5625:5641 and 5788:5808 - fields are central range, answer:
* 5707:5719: -0.26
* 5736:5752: -0.07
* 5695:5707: 0.31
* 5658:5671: -0.66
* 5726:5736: -0.12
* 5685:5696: -0.71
